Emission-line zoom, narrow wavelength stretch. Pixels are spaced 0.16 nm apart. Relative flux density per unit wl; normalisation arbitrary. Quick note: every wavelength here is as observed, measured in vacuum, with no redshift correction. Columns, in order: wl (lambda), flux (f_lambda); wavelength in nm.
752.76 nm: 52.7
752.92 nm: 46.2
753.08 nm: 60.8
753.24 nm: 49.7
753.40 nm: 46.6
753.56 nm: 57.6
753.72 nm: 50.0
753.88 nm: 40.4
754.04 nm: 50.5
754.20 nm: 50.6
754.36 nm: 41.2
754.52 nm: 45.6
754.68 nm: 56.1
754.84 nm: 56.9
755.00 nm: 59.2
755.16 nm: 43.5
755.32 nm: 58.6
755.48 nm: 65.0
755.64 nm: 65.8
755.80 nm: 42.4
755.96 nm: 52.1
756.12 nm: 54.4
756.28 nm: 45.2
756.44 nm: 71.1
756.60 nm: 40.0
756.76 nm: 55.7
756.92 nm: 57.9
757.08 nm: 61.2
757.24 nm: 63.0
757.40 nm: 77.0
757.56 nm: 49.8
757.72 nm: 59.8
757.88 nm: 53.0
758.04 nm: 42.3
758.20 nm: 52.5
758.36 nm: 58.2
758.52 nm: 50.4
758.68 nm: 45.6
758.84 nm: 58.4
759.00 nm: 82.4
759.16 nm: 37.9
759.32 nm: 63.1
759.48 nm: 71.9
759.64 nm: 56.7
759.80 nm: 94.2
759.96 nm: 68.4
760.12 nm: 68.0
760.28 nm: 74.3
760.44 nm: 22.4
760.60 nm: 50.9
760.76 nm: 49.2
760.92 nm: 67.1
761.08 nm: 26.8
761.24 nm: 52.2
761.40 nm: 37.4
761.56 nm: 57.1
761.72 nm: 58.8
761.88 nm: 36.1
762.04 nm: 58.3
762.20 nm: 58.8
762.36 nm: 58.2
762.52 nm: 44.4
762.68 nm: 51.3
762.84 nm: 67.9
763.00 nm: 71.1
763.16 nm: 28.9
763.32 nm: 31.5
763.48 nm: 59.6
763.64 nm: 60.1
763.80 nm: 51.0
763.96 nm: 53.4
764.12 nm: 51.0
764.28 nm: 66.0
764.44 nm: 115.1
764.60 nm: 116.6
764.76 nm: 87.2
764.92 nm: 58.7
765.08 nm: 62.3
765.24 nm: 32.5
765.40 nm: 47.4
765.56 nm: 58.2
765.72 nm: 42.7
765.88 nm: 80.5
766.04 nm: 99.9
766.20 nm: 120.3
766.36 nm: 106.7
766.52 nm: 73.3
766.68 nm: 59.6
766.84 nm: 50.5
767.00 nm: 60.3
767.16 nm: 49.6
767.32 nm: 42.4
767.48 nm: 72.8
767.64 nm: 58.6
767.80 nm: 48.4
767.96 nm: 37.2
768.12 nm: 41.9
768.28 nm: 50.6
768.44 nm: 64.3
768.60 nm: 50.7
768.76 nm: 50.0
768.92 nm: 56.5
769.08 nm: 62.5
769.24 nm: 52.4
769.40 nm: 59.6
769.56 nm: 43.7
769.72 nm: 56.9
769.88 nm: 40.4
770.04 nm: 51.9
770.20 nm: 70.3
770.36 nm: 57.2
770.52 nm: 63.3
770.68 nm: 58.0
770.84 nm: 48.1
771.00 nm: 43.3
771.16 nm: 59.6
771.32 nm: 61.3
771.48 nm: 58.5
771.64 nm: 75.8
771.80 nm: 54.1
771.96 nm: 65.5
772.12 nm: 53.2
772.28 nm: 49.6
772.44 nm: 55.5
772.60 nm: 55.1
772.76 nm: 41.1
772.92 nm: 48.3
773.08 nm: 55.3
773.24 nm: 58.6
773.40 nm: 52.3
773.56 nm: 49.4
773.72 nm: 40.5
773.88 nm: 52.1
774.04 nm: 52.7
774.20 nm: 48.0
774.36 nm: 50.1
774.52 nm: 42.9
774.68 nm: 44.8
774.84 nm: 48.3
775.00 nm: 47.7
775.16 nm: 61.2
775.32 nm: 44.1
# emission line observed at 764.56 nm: [S II] 6716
